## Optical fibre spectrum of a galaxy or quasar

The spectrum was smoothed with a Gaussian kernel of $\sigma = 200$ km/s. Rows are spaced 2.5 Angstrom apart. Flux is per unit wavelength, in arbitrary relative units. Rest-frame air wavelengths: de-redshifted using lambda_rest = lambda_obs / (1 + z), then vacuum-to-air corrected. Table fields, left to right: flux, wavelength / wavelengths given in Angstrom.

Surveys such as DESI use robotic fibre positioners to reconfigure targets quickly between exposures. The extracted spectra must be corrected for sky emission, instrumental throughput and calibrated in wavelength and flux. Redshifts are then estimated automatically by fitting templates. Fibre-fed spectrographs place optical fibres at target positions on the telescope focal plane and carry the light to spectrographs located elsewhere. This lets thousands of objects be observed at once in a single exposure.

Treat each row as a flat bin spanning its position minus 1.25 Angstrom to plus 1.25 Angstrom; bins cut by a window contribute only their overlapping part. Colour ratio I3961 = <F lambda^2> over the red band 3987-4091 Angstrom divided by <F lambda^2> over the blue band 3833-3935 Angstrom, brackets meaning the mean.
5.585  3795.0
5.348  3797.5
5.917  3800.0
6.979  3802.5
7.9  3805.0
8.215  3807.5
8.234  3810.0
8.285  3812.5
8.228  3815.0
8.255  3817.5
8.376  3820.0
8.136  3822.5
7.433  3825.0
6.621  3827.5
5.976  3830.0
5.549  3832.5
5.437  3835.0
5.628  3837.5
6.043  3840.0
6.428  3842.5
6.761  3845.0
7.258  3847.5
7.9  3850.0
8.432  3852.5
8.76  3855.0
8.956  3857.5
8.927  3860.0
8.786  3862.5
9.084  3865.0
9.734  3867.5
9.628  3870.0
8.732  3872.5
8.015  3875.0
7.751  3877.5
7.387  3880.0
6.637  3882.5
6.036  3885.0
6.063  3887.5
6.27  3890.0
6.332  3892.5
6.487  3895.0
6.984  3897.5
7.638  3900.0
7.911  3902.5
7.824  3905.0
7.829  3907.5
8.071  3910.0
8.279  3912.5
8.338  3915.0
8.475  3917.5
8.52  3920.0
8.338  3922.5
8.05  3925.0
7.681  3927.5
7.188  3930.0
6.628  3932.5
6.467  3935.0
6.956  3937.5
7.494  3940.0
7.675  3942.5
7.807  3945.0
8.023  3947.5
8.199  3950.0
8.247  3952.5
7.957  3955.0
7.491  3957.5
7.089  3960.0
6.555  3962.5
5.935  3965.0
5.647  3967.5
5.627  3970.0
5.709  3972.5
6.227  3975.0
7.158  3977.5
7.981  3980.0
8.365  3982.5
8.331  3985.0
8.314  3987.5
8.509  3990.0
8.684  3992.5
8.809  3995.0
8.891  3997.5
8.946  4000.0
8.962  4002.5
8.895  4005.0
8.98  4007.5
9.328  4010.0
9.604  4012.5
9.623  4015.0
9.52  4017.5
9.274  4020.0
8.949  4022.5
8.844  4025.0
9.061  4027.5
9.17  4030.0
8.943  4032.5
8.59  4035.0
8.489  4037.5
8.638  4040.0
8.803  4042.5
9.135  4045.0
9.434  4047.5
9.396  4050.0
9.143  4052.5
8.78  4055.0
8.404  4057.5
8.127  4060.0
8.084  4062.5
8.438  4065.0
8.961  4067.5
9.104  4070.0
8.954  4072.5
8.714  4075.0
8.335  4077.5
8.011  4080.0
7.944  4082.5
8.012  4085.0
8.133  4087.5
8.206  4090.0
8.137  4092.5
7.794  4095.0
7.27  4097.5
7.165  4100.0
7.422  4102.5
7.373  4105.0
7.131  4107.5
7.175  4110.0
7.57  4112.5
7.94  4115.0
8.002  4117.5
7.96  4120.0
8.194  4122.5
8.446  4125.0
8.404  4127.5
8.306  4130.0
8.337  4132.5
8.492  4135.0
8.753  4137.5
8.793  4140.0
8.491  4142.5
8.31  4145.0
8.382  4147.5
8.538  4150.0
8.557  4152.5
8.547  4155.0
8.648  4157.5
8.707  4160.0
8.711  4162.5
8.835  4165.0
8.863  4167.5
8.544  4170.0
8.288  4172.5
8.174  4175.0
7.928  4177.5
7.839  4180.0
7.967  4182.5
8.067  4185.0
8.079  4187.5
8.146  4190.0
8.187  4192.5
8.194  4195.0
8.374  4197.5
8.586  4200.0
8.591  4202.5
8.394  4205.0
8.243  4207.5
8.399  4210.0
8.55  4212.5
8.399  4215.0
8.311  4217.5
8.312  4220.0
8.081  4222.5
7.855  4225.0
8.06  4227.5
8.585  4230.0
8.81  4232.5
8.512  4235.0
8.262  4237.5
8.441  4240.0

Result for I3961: 1.25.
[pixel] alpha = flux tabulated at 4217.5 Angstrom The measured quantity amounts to 8.311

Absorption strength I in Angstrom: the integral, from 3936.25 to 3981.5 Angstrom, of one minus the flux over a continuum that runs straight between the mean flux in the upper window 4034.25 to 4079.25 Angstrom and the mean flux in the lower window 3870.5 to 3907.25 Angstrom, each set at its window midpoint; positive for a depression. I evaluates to 4.26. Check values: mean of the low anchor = 7.22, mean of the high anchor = 8.75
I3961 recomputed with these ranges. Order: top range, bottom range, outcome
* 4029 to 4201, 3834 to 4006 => 1.20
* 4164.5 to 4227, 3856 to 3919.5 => 1.23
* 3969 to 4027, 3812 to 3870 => 1.20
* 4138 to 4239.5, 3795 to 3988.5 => 1.30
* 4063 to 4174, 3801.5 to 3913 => 1.24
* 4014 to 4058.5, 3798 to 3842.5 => 1.42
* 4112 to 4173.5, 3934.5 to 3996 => 1.24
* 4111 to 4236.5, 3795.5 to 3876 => 1.30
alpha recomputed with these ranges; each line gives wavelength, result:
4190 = 8.146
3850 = 7.9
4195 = 8.194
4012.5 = 9.604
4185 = 8.067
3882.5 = 6.637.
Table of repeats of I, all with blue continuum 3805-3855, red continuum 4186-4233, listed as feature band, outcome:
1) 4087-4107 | 0.9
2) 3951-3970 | 1.8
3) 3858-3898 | -1.7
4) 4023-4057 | -4.7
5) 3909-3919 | -1.1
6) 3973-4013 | -3.6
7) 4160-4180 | -0.6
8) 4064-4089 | -1.6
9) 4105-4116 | 0.8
